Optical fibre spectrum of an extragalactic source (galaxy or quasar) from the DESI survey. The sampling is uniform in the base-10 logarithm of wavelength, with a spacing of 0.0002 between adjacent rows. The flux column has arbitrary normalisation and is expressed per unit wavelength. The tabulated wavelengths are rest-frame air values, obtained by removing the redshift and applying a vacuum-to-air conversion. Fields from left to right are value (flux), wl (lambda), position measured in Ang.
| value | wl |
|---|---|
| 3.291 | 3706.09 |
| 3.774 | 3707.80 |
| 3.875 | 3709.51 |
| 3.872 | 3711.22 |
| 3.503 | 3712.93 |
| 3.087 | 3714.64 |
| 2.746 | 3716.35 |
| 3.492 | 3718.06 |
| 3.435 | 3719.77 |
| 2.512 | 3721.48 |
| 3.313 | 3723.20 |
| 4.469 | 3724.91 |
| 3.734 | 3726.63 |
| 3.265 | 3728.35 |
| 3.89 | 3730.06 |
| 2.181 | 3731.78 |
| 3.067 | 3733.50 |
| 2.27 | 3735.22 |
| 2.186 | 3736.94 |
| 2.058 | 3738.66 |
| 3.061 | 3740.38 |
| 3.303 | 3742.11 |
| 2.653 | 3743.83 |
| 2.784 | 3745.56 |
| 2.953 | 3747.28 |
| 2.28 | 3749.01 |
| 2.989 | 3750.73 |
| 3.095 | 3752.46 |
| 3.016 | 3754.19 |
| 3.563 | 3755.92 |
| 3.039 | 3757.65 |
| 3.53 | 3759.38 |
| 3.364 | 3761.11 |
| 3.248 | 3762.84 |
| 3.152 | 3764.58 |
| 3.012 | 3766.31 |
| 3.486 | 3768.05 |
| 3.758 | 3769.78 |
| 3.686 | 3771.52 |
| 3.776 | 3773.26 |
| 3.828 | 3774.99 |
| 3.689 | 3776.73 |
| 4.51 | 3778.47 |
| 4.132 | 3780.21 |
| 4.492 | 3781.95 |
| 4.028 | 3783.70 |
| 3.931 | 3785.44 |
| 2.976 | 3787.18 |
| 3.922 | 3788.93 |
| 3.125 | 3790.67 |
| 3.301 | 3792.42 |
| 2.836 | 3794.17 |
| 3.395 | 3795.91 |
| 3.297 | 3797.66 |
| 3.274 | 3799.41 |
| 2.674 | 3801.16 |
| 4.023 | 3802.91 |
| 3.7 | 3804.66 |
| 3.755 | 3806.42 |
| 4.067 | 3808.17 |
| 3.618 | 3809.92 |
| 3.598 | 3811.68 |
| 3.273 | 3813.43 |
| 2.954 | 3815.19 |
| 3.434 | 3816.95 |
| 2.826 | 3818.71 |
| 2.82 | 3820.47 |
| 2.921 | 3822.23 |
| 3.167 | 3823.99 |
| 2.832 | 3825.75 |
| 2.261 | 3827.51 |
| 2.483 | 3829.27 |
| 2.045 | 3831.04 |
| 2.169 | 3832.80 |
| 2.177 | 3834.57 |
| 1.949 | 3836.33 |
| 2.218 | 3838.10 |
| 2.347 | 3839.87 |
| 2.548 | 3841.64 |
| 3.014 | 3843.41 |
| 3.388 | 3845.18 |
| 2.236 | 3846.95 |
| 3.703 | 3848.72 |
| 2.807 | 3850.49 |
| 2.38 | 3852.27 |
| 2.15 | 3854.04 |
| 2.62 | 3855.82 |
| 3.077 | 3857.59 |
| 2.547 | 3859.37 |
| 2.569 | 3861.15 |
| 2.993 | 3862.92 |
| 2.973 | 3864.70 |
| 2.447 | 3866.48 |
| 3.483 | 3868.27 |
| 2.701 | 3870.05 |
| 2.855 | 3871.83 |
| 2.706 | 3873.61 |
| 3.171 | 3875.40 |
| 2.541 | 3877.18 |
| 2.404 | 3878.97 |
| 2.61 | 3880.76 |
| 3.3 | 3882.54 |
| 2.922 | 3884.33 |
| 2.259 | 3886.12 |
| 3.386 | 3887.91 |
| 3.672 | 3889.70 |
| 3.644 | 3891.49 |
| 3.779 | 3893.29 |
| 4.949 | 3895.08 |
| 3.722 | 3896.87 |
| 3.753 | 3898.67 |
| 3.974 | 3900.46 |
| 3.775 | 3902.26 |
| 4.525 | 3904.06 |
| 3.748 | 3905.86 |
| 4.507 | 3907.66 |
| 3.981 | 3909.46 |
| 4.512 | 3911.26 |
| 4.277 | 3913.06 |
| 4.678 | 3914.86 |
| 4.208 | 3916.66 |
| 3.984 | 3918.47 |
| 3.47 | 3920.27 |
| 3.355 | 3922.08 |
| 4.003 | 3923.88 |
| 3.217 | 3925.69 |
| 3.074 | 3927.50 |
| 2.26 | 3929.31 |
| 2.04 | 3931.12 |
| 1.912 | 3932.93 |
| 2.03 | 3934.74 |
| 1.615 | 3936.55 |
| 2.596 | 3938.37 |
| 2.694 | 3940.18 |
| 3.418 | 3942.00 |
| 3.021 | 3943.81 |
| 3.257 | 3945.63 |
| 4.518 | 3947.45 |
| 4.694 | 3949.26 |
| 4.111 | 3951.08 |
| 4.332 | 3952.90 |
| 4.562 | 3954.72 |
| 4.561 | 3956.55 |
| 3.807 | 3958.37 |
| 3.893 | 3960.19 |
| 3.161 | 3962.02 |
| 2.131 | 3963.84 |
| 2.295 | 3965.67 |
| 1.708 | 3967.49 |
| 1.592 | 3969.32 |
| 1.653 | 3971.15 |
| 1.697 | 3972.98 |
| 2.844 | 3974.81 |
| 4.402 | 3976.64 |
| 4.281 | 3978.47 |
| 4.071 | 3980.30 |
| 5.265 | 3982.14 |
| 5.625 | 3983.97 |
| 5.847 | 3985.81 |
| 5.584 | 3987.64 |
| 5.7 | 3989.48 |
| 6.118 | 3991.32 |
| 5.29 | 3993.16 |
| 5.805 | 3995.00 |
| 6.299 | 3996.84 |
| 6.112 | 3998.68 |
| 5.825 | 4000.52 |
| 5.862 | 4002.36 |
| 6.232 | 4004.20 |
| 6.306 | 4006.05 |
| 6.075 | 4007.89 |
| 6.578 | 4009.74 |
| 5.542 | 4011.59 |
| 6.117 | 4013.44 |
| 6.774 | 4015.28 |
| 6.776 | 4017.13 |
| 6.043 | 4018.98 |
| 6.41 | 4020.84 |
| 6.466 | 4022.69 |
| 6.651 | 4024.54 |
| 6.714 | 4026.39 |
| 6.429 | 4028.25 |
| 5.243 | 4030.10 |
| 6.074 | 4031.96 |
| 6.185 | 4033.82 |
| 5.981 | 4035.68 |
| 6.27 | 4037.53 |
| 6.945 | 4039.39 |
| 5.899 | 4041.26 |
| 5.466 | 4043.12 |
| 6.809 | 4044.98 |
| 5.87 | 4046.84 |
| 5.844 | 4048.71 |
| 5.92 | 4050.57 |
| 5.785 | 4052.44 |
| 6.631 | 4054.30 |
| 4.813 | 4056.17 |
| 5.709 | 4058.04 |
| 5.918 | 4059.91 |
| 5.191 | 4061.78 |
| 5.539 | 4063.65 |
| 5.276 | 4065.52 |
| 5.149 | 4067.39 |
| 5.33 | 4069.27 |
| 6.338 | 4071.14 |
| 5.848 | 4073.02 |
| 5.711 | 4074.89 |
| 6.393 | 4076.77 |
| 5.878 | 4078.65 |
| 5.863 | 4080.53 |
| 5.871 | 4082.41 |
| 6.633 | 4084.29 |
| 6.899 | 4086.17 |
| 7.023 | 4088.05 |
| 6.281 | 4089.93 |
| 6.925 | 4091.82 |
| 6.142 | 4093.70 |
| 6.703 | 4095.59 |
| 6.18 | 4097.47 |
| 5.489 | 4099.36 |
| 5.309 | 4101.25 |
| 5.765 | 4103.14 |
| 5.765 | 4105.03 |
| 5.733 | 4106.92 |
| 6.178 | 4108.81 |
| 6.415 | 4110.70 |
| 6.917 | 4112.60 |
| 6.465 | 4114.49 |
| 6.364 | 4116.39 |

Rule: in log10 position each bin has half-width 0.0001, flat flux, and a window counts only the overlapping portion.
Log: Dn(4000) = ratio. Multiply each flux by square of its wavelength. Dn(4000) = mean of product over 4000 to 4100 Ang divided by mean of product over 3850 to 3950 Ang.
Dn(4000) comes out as 2.02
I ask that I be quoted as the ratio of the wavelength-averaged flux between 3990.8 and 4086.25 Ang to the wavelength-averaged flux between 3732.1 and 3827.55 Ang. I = 1.84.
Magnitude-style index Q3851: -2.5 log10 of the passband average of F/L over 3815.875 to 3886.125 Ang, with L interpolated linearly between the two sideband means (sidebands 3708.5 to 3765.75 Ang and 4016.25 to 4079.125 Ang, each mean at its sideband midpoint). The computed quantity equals 0.47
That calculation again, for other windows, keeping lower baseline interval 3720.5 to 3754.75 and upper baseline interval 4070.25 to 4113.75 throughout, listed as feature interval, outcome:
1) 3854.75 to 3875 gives 0.41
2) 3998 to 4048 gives -0.12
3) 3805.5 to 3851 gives 0.29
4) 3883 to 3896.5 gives 0.23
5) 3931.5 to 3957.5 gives 0.40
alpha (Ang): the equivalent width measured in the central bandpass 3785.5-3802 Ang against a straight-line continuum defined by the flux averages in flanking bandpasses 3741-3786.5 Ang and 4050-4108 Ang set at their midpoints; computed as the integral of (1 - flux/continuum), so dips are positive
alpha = 1.9 Ang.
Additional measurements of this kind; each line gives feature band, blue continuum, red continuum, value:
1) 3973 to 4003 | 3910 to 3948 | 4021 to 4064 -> -3.1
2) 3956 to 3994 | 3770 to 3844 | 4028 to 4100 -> 9.0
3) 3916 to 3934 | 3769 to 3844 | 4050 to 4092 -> 5.3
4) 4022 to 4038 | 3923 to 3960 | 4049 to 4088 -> -3.6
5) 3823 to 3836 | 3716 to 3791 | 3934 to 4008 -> 4.2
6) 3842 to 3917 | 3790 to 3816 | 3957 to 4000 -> 8.9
